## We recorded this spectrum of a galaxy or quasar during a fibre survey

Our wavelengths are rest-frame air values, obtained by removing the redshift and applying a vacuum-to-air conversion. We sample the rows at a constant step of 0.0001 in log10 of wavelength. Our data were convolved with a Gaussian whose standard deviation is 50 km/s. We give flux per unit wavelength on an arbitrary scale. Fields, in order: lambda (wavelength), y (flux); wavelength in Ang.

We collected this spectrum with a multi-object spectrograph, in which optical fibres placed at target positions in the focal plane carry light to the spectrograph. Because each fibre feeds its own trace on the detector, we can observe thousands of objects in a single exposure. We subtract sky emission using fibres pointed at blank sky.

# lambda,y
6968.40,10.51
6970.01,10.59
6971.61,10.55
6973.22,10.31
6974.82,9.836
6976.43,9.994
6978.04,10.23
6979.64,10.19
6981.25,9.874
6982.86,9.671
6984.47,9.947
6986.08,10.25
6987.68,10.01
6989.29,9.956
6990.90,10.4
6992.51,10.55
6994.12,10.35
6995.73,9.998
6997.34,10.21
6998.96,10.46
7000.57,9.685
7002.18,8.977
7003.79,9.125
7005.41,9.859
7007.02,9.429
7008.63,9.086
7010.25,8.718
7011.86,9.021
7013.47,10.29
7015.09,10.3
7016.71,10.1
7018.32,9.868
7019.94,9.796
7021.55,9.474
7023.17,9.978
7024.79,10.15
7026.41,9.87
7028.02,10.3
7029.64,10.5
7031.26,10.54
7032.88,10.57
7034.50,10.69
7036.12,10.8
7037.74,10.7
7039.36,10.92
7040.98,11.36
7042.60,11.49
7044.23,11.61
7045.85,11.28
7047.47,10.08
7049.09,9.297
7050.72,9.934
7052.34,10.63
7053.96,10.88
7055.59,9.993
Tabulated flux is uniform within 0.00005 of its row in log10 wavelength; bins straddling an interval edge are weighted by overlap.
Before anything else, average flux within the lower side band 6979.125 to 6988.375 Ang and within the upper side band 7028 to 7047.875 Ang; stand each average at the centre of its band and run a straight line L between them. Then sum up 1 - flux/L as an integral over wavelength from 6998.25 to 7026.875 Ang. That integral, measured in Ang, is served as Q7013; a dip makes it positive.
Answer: 2.1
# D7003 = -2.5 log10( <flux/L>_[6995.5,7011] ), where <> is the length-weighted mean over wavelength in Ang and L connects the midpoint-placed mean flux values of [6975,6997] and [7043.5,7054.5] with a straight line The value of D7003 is 0.07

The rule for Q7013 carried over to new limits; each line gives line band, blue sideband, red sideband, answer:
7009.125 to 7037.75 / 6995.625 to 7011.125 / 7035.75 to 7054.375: 0.2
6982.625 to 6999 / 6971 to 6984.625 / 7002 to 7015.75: -0.6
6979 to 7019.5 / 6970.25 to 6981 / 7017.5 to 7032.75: 1.2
